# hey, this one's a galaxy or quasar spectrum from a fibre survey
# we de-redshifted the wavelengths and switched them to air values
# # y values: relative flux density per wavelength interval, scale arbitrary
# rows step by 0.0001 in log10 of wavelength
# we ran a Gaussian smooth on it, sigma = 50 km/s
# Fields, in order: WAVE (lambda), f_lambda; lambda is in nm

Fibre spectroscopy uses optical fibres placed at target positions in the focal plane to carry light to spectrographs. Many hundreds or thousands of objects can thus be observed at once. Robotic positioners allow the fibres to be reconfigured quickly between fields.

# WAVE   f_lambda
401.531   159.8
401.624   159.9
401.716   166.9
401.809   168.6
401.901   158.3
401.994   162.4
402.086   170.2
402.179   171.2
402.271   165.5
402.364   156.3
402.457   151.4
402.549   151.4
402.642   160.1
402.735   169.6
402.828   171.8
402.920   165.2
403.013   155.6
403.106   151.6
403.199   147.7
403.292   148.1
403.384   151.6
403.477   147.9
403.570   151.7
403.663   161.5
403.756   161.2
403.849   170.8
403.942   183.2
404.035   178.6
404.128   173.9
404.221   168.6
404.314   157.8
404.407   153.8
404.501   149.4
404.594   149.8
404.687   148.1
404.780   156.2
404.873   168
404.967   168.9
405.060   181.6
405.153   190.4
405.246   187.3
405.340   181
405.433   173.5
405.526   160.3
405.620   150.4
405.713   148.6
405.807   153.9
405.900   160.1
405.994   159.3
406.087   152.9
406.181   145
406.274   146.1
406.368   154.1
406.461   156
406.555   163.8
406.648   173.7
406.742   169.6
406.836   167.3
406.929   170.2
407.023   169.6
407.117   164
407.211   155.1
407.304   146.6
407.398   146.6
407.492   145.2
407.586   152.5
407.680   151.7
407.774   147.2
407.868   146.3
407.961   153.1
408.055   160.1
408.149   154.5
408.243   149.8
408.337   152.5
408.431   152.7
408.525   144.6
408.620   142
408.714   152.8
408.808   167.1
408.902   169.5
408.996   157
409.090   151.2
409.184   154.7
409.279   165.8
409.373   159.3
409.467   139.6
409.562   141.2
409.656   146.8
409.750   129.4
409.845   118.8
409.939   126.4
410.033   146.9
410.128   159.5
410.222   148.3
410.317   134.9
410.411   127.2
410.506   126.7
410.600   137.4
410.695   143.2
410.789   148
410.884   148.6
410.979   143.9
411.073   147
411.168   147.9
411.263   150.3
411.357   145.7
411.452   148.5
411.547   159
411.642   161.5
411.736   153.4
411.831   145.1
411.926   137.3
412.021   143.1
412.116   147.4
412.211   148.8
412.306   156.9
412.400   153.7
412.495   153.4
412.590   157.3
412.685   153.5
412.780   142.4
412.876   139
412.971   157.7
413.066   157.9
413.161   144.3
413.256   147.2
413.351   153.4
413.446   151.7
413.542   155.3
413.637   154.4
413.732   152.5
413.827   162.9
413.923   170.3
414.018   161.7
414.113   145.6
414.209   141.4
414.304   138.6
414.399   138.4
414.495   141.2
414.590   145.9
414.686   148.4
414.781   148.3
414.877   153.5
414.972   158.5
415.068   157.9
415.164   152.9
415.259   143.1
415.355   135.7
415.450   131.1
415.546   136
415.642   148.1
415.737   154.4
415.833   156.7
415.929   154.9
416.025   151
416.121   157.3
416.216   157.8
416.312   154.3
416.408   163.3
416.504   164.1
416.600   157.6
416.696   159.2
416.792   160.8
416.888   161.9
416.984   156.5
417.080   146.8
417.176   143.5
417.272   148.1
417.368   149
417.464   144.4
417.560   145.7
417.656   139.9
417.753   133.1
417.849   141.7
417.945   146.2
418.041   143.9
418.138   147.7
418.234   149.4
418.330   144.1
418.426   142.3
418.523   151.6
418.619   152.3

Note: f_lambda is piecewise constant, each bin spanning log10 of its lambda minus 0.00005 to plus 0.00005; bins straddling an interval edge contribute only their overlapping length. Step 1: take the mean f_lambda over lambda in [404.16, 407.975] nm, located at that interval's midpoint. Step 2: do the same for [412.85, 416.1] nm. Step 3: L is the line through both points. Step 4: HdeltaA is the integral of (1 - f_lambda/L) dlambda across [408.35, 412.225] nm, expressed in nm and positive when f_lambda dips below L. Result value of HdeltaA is 0.20 nm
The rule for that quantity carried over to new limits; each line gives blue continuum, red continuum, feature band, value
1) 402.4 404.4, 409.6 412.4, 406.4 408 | -0.05 nm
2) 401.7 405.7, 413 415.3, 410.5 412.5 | 0.08 nm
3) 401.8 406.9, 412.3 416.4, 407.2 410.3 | 0.15 nm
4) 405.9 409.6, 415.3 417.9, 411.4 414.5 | 0.03 nm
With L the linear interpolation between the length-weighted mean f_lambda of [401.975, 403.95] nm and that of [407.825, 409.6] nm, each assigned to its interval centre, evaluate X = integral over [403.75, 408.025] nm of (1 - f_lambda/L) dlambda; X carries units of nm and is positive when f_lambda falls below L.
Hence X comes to -0.12 nm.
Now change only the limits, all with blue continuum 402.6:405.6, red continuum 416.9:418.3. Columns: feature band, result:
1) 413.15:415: -0.002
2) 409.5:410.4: 0.100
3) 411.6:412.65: 0.017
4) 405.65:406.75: 0.031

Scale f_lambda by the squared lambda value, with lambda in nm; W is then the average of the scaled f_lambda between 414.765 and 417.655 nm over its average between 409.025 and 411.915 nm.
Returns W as 1.1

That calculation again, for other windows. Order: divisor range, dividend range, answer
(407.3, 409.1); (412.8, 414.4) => 1.02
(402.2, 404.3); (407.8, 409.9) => 0.96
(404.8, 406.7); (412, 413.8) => 0.96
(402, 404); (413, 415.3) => 1.00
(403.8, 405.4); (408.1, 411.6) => 0.89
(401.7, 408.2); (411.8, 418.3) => 0.98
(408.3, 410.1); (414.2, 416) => 1.02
